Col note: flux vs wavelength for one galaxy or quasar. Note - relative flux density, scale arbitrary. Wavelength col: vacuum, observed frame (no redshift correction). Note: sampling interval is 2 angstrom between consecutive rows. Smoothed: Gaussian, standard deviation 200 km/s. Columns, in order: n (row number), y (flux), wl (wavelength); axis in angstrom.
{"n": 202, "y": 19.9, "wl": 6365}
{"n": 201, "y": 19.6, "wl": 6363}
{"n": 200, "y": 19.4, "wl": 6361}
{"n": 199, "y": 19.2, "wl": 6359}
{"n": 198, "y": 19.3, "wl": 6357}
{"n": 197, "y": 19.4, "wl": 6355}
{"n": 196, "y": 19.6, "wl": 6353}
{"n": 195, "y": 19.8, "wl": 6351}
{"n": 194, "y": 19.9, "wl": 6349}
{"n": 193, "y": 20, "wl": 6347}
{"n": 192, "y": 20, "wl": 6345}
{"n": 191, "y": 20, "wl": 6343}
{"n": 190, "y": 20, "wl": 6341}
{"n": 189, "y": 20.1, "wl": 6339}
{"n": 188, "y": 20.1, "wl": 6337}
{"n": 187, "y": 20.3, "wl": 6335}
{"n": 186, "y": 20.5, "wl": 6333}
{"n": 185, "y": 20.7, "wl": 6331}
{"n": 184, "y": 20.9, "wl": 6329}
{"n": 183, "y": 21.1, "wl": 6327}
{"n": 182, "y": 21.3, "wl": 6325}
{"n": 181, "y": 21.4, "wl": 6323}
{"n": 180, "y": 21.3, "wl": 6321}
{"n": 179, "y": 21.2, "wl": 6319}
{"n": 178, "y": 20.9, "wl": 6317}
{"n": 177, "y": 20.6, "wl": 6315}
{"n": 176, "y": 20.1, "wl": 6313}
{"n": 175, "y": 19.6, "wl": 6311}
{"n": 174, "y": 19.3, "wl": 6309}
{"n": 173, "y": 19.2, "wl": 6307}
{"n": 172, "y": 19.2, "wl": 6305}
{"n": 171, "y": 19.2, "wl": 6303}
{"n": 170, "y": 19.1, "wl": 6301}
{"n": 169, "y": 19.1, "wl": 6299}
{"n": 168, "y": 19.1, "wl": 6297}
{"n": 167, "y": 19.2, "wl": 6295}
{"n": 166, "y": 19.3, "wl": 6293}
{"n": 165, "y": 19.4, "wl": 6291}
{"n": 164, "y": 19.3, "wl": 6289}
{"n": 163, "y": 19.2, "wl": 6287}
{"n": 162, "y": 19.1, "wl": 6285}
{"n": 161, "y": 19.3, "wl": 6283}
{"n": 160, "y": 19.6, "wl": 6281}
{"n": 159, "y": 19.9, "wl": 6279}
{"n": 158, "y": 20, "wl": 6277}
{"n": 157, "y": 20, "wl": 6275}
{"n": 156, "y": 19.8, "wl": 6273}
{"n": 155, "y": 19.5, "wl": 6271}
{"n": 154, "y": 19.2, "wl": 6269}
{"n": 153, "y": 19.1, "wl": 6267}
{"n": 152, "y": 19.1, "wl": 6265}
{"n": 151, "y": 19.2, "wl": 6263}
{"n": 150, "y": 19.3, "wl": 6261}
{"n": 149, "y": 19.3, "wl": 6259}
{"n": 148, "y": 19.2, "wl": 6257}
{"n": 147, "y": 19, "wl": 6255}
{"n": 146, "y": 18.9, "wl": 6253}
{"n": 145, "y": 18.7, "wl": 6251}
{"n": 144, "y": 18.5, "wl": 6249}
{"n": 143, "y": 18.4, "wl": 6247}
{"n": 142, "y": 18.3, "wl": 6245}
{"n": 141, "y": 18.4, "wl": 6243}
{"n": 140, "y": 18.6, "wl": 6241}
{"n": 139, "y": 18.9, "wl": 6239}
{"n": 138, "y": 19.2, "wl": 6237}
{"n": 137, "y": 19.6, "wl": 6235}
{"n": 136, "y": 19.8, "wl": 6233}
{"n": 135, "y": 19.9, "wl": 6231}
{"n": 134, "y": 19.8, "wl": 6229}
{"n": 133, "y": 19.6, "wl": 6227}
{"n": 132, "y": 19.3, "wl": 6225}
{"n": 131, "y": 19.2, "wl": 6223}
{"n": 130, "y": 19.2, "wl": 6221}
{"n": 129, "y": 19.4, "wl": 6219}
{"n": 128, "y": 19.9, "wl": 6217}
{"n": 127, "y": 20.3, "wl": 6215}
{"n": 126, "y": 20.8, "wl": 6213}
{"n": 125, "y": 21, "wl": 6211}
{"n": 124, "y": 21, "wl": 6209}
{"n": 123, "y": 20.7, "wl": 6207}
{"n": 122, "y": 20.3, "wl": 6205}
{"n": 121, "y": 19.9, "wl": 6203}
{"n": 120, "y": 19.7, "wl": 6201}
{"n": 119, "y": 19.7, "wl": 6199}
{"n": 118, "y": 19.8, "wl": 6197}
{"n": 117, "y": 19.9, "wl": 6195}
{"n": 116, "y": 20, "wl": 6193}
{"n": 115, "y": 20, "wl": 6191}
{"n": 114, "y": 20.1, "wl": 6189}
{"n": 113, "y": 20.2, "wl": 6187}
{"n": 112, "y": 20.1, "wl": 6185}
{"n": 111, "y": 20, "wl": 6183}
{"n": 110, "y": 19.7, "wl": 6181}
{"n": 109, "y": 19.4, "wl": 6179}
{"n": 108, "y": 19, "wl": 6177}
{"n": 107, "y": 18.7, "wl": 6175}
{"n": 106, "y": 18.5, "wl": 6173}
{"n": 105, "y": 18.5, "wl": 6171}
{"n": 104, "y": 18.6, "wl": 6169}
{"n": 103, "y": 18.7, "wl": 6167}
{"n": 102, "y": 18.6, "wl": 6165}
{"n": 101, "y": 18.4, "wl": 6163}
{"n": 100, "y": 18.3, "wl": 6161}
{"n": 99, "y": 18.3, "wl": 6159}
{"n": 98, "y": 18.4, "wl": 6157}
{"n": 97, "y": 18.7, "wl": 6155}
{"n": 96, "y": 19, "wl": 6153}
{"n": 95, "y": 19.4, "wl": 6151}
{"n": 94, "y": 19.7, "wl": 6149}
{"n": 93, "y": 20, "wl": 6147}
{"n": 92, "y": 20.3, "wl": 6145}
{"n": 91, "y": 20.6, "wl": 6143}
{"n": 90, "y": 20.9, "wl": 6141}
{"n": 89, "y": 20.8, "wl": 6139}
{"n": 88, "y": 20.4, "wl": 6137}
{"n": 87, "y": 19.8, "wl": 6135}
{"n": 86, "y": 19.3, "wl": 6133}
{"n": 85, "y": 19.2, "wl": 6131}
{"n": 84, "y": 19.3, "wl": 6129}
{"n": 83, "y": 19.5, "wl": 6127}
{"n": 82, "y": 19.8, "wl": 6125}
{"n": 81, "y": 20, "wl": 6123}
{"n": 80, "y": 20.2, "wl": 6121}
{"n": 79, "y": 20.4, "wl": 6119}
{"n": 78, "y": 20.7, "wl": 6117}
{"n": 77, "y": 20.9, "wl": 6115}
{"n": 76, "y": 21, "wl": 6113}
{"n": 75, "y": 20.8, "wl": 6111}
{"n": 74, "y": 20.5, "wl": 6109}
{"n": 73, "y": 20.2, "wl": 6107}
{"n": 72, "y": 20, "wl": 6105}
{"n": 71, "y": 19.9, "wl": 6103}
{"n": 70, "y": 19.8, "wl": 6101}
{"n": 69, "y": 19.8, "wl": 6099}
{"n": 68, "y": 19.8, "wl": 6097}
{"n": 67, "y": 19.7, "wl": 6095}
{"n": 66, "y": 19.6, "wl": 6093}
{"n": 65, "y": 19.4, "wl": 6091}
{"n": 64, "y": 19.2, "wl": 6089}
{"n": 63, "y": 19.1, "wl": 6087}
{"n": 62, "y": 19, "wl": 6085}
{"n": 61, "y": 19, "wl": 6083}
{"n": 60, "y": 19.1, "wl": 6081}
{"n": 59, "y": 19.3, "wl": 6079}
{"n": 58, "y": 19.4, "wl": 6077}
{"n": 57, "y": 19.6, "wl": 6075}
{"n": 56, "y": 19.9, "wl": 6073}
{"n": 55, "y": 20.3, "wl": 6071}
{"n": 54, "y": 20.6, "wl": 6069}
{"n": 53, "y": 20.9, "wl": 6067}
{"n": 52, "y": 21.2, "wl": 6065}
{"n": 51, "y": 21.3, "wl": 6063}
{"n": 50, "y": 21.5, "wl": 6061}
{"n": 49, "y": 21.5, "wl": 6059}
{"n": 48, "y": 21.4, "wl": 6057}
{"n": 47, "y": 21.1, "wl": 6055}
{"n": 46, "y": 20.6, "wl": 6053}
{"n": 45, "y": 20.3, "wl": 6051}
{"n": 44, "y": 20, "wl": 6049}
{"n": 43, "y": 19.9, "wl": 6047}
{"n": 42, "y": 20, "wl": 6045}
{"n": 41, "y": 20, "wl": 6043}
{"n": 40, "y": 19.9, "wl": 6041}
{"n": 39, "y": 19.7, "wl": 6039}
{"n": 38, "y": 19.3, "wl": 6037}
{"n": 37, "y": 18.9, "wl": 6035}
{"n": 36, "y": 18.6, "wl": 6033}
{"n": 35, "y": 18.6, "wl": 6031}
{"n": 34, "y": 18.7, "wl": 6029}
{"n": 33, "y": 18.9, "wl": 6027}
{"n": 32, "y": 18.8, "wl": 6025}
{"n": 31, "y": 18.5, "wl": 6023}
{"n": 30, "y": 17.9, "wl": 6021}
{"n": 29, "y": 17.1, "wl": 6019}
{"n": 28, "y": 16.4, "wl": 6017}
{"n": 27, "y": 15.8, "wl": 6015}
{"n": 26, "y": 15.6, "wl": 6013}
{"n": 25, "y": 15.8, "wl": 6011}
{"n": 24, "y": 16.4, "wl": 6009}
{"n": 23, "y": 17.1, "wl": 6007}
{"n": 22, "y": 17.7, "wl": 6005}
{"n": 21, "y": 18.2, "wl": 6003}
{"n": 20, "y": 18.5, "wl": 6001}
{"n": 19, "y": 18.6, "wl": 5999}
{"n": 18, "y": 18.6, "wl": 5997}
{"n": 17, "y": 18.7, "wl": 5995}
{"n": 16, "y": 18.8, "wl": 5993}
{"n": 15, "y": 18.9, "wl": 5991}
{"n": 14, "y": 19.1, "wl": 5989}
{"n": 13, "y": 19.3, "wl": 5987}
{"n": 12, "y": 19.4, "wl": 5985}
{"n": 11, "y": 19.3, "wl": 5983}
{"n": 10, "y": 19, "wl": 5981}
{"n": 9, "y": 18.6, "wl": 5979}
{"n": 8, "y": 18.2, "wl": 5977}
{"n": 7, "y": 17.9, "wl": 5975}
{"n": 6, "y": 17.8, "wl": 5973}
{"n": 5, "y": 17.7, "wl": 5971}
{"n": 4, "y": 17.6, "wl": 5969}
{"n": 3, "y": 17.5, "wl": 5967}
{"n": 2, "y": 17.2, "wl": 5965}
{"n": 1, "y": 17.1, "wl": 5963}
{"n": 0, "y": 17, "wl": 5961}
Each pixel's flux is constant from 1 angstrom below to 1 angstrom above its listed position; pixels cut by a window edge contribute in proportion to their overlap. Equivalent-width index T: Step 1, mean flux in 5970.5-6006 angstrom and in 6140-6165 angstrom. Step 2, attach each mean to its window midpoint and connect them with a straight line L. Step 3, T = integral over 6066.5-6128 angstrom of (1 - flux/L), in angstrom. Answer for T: -2.7 angstrom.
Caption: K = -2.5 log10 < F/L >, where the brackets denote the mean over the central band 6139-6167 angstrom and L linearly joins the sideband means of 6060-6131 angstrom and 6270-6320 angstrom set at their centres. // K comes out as 0.03 mag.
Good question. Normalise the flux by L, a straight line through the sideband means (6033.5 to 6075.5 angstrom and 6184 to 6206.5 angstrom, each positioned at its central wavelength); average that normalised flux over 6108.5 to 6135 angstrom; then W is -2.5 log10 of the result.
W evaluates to 0.00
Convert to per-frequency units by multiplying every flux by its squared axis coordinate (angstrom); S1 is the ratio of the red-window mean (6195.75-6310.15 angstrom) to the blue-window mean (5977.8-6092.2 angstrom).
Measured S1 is 1.09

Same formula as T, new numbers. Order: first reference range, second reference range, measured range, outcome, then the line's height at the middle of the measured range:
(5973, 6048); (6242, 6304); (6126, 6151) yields -1.6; 18.8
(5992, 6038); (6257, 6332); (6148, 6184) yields 0.1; 18.9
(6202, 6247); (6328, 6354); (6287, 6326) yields 0.3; 20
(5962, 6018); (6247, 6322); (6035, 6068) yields -4.1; 18.2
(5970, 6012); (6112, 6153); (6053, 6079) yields -1.9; 19.2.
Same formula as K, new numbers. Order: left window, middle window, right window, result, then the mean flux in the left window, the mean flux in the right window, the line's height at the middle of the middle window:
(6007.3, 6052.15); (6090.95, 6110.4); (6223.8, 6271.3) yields -0.07 mag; 18.4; 19.1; 18.6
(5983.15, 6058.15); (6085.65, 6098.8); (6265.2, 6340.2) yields -0.03 mag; 18.7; 19.9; 19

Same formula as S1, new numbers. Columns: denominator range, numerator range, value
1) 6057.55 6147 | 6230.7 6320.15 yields 1.02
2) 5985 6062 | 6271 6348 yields 1.16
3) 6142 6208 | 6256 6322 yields 1.04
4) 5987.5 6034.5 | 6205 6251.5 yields 1.17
